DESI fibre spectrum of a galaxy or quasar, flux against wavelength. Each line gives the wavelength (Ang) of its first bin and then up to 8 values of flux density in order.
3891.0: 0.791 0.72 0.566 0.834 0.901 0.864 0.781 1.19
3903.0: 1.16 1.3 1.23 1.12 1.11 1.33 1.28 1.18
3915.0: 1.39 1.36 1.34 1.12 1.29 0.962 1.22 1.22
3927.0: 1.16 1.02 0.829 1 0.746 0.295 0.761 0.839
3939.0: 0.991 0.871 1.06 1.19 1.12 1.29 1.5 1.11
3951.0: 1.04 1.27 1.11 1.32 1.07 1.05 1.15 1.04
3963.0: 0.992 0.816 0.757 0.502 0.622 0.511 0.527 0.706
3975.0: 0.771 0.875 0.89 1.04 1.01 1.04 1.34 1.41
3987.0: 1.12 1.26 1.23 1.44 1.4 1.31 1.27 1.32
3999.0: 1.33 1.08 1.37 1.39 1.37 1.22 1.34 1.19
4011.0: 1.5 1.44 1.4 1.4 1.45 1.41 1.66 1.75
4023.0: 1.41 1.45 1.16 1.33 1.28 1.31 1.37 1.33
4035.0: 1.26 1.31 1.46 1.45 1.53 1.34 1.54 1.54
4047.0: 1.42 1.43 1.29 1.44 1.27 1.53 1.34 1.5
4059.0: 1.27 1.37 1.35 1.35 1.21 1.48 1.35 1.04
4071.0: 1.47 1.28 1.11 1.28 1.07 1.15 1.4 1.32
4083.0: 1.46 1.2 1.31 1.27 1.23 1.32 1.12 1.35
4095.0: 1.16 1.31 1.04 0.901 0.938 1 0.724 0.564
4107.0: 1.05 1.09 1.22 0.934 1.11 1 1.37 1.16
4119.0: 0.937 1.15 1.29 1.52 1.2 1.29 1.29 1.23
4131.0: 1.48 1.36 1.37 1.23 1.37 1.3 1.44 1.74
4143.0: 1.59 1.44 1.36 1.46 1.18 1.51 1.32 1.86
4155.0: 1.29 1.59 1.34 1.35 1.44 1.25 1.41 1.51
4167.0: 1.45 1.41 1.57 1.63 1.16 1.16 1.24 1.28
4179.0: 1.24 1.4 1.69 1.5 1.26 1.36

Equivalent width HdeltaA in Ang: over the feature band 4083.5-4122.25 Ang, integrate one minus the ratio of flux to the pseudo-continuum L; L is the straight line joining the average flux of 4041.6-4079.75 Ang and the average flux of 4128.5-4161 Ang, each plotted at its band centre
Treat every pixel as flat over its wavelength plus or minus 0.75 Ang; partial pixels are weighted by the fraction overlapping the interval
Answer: 7.7 Ang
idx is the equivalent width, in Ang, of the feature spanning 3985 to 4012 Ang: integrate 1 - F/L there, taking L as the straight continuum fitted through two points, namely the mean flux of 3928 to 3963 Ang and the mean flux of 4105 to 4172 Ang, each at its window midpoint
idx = -4.81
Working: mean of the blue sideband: 1.03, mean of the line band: 1.31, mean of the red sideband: 1.33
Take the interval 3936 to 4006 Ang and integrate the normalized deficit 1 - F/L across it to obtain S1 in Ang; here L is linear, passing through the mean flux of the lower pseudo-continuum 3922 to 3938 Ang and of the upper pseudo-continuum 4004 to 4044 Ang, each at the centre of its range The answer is 2.7 Ang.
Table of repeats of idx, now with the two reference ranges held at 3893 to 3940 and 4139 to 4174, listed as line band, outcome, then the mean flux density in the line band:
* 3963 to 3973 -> 4.2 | 0.652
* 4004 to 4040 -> -4.9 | 1.39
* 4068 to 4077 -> 0.5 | 1.23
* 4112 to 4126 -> 1.9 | 1.19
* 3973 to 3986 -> 1.6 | 1.01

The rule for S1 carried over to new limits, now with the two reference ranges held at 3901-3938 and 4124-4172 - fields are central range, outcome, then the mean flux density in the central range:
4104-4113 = 2.6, 0.963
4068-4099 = 1.9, 1.24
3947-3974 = 4.6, 0.955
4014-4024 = -2.2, 1.5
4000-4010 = -0.6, 1.29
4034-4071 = -2.8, 1.38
